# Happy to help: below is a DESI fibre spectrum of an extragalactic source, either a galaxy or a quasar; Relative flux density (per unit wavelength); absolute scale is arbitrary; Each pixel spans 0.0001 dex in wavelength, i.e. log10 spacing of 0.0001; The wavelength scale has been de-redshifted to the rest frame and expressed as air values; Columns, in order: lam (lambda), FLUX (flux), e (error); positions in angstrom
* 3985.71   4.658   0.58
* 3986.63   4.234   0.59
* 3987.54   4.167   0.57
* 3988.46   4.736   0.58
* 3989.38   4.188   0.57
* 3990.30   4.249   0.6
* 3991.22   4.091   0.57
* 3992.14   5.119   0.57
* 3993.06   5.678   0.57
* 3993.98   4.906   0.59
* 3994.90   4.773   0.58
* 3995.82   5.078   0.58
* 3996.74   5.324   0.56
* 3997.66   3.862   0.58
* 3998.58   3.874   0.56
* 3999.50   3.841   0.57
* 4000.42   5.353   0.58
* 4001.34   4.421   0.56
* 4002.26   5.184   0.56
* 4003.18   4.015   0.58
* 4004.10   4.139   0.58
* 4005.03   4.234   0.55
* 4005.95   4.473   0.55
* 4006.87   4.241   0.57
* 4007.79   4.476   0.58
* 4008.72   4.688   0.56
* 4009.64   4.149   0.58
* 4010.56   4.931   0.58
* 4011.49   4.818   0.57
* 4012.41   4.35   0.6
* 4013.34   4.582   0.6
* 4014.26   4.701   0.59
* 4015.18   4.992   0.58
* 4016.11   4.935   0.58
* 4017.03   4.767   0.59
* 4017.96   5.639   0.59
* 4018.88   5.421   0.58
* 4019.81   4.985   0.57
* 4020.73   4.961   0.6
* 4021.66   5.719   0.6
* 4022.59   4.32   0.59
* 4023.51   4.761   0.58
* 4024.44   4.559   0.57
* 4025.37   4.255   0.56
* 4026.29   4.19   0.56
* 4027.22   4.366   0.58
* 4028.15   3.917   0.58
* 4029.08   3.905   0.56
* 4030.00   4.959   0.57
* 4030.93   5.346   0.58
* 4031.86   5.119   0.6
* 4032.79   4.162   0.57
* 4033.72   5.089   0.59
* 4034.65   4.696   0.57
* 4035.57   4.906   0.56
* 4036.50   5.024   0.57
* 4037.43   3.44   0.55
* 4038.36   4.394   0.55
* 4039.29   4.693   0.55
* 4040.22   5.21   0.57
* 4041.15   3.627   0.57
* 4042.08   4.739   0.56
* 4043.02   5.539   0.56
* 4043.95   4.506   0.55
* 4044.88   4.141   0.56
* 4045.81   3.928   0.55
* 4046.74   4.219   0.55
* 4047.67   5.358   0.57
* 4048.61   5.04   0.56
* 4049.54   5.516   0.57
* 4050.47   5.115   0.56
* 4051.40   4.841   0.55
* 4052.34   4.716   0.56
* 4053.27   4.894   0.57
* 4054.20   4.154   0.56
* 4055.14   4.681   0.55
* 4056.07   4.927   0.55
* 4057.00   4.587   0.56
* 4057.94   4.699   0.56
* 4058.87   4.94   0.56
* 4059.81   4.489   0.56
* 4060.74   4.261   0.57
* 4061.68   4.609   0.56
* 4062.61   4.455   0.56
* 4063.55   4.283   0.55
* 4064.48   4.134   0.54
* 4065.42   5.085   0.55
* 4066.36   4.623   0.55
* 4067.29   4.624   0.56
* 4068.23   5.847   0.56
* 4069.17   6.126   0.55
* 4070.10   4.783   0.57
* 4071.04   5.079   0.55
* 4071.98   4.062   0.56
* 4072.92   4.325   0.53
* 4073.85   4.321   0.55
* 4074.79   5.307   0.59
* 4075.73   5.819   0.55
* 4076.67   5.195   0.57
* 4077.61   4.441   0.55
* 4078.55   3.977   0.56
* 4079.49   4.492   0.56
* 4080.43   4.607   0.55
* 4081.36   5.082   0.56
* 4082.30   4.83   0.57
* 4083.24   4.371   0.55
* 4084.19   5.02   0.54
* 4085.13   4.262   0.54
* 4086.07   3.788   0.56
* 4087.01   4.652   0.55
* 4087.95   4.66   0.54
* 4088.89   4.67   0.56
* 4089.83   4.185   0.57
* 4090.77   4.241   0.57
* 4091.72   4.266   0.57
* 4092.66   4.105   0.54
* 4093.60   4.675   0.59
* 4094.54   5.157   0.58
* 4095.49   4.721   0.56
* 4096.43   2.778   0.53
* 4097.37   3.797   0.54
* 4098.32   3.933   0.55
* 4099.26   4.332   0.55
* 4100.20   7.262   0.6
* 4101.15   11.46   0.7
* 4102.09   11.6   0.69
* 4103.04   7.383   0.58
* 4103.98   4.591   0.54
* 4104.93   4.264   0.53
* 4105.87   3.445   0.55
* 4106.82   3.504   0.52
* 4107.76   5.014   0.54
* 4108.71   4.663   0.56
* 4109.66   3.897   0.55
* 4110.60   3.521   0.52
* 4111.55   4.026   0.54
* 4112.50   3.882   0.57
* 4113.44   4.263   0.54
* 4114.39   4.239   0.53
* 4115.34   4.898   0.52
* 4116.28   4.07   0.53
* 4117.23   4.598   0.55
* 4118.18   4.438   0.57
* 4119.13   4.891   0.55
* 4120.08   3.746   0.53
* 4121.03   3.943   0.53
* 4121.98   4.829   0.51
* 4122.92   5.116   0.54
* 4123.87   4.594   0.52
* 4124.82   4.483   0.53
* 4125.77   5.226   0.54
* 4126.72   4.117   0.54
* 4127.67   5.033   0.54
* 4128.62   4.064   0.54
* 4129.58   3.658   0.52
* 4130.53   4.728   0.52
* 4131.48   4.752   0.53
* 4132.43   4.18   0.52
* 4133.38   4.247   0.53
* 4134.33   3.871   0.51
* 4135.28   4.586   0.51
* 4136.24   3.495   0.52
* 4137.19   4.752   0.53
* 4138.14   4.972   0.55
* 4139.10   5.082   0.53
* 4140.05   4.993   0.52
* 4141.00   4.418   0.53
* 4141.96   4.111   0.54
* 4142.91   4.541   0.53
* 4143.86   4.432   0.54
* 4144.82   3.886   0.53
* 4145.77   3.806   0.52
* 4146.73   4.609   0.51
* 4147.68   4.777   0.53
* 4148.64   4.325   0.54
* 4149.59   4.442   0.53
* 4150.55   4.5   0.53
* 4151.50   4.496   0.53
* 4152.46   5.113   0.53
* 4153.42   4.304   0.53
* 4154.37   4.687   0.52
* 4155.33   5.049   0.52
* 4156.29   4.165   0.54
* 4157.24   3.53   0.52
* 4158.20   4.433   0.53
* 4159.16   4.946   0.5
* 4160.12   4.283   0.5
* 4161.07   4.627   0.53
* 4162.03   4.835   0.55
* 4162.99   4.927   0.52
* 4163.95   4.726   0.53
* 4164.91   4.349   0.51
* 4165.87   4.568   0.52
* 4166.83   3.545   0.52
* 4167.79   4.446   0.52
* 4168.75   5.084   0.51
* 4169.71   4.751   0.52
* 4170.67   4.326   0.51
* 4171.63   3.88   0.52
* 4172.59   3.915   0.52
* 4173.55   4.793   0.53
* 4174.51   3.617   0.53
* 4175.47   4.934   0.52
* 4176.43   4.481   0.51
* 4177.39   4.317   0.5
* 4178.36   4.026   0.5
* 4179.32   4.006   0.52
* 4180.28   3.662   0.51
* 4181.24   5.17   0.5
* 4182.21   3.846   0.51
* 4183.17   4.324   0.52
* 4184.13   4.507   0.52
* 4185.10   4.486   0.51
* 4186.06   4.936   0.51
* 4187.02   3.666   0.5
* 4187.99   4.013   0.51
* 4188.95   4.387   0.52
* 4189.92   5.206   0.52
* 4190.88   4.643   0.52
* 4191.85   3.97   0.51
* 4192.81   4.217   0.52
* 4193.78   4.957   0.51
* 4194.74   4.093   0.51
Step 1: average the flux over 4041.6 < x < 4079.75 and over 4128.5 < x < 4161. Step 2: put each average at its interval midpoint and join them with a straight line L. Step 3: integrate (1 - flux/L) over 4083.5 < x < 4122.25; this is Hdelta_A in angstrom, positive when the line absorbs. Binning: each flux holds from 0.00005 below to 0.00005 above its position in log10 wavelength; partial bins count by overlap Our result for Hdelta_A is -1.53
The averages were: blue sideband 4.75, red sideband 4.43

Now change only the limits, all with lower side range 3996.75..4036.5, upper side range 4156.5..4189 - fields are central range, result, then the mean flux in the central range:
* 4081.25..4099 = 0.6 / 4.36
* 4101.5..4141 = -1.7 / 4.64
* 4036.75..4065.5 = -0.2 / 4.62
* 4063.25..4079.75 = -1.0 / 4.82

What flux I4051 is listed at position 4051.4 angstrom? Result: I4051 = 4.841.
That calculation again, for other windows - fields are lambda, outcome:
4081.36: 5.082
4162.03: 4.835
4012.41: 4.35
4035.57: 4.906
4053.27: 4.894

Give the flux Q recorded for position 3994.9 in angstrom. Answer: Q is 4.773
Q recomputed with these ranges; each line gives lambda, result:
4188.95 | 4.387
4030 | 4.959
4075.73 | 5.819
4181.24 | 5.17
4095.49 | 4.721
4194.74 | 4.093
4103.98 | 4.591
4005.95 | 4.473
